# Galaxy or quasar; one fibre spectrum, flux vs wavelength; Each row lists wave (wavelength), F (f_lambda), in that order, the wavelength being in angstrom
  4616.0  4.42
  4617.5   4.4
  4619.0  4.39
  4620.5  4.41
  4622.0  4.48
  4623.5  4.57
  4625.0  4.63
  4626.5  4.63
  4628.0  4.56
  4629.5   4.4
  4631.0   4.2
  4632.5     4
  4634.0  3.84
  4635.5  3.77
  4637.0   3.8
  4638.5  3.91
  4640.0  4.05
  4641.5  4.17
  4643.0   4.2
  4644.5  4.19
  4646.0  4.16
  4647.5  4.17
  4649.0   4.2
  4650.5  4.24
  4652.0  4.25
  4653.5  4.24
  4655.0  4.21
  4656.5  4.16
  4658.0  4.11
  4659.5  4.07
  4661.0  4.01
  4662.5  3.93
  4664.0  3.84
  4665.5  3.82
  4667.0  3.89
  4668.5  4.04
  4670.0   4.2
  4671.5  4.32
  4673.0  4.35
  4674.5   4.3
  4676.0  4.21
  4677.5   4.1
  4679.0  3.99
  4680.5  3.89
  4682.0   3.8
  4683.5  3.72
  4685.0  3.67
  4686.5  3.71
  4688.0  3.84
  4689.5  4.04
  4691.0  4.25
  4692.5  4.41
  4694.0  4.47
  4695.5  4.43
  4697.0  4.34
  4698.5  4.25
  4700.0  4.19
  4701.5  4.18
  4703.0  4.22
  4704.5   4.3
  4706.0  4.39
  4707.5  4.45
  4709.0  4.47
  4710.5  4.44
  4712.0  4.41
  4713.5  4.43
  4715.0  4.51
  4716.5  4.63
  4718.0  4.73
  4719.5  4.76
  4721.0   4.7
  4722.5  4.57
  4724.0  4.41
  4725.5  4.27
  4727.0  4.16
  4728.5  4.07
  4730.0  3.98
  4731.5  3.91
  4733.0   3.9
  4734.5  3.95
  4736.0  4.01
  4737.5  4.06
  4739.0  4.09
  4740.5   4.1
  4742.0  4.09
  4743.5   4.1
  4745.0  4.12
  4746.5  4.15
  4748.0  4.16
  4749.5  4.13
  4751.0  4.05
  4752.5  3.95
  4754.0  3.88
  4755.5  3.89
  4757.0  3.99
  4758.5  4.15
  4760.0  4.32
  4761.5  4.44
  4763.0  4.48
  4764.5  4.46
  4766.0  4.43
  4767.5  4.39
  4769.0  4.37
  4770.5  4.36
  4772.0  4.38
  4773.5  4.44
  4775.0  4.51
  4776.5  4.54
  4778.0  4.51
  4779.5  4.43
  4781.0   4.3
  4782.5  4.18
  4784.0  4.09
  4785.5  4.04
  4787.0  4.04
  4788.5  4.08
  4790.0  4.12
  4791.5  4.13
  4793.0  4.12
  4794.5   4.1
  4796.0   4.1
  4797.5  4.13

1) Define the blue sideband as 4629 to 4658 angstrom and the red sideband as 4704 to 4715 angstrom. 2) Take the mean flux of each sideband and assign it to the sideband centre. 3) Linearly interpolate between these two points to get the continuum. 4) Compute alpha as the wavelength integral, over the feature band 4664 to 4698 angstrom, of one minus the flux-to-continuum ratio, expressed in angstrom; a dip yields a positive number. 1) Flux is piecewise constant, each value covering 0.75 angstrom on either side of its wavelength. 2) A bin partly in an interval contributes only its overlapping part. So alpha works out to 1.67 angstrom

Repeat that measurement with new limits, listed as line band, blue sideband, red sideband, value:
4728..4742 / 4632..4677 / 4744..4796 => 0.58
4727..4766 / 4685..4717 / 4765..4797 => 1.57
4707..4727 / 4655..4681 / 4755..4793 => -1.61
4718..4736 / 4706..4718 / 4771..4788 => 0.79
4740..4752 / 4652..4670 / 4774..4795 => 0.19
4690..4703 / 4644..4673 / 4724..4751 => -0.65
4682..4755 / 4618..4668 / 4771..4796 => 0.10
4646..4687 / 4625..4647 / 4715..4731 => 1.82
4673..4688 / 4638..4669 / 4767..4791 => 0.67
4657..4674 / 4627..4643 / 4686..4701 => 0.36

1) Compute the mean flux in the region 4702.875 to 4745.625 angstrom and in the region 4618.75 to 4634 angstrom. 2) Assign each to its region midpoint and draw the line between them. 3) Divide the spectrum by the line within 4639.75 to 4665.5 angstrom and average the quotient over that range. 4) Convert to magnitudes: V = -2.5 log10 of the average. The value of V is 0.06 mag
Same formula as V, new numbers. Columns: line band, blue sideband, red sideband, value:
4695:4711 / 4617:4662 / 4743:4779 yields -0.02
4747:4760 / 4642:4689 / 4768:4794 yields 0.05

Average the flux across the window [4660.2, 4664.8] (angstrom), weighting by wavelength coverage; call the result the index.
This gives 3.93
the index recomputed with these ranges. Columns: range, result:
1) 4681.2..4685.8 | 3.73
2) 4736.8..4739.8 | 4.08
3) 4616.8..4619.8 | 4.4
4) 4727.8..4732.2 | 3.99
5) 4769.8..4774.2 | 4.39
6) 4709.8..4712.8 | 4.42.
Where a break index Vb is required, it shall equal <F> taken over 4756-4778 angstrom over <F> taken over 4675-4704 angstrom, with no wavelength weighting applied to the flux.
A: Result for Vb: 1.1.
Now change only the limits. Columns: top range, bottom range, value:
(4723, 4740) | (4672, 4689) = 1.03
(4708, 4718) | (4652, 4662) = 1.09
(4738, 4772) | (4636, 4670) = 1.03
